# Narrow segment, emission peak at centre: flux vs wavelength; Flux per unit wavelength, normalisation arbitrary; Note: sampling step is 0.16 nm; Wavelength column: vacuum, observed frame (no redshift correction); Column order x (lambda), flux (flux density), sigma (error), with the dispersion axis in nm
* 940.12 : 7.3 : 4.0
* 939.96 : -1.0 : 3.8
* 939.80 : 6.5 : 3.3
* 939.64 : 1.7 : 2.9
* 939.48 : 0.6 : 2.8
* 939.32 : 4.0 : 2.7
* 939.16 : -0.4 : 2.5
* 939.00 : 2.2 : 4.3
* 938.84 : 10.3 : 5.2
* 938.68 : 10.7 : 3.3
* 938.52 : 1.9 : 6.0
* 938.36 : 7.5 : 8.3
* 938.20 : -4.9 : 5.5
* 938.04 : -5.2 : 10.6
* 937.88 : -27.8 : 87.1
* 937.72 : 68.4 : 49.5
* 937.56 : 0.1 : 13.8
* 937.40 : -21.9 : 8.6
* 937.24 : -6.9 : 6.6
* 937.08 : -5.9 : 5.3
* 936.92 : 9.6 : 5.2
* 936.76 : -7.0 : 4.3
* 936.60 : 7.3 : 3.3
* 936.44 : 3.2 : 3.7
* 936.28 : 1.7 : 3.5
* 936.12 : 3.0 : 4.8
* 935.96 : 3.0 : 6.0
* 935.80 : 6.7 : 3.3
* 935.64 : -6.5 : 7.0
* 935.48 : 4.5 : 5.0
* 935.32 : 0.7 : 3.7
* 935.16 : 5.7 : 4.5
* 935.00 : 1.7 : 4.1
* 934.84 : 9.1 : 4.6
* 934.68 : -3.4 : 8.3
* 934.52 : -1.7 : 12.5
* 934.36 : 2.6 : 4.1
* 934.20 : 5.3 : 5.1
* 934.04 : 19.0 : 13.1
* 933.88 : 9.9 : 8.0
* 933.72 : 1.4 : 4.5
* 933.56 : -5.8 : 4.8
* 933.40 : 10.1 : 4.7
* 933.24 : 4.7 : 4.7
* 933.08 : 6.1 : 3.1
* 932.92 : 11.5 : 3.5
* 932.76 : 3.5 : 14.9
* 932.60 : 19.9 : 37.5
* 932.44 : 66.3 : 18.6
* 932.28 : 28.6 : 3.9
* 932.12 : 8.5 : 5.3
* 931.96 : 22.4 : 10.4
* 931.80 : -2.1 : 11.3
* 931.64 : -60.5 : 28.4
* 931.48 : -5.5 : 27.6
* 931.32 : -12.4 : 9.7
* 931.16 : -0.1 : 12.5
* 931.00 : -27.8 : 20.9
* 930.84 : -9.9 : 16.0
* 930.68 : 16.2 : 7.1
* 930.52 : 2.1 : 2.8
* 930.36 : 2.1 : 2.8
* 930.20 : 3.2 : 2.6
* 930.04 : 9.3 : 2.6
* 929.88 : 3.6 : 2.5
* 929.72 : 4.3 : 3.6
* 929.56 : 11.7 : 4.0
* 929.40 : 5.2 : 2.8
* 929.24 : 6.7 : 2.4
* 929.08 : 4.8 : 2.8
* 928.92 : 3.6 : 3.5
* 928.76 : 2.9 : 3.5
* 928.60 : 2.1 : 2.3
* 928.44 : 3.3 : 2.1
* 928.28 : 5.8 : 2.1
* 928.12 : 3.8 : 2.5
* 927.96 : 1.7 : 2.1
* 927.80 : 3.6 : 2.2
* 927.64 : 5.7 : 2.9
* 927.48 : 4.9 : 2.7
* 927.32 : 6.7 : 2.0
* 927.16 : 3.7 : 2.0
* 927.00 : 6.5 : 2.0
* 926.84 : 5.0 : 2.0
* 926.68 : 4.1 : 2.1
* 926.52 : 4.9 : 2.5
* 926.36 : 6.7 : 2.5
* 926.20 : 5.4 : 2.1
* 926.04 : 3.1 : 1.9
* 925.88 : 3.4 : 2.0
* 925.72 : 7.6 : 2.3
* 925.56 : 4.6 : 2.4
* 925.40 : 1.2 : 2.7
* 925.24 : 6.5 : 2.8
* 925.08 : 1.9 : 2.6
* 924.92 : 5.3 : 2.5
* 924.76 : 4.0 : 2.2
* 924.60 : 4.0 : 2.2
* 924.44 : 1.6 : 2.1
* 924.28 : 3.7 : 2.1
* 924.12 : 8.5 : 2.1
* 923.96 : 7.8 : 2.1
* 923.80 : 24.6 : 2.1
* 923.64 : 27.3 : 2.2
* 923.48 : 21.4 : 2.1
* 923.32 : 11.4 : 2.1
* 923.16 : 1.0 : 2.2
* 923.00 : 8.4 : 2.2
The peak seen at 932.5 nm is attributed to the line [O III] 5007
